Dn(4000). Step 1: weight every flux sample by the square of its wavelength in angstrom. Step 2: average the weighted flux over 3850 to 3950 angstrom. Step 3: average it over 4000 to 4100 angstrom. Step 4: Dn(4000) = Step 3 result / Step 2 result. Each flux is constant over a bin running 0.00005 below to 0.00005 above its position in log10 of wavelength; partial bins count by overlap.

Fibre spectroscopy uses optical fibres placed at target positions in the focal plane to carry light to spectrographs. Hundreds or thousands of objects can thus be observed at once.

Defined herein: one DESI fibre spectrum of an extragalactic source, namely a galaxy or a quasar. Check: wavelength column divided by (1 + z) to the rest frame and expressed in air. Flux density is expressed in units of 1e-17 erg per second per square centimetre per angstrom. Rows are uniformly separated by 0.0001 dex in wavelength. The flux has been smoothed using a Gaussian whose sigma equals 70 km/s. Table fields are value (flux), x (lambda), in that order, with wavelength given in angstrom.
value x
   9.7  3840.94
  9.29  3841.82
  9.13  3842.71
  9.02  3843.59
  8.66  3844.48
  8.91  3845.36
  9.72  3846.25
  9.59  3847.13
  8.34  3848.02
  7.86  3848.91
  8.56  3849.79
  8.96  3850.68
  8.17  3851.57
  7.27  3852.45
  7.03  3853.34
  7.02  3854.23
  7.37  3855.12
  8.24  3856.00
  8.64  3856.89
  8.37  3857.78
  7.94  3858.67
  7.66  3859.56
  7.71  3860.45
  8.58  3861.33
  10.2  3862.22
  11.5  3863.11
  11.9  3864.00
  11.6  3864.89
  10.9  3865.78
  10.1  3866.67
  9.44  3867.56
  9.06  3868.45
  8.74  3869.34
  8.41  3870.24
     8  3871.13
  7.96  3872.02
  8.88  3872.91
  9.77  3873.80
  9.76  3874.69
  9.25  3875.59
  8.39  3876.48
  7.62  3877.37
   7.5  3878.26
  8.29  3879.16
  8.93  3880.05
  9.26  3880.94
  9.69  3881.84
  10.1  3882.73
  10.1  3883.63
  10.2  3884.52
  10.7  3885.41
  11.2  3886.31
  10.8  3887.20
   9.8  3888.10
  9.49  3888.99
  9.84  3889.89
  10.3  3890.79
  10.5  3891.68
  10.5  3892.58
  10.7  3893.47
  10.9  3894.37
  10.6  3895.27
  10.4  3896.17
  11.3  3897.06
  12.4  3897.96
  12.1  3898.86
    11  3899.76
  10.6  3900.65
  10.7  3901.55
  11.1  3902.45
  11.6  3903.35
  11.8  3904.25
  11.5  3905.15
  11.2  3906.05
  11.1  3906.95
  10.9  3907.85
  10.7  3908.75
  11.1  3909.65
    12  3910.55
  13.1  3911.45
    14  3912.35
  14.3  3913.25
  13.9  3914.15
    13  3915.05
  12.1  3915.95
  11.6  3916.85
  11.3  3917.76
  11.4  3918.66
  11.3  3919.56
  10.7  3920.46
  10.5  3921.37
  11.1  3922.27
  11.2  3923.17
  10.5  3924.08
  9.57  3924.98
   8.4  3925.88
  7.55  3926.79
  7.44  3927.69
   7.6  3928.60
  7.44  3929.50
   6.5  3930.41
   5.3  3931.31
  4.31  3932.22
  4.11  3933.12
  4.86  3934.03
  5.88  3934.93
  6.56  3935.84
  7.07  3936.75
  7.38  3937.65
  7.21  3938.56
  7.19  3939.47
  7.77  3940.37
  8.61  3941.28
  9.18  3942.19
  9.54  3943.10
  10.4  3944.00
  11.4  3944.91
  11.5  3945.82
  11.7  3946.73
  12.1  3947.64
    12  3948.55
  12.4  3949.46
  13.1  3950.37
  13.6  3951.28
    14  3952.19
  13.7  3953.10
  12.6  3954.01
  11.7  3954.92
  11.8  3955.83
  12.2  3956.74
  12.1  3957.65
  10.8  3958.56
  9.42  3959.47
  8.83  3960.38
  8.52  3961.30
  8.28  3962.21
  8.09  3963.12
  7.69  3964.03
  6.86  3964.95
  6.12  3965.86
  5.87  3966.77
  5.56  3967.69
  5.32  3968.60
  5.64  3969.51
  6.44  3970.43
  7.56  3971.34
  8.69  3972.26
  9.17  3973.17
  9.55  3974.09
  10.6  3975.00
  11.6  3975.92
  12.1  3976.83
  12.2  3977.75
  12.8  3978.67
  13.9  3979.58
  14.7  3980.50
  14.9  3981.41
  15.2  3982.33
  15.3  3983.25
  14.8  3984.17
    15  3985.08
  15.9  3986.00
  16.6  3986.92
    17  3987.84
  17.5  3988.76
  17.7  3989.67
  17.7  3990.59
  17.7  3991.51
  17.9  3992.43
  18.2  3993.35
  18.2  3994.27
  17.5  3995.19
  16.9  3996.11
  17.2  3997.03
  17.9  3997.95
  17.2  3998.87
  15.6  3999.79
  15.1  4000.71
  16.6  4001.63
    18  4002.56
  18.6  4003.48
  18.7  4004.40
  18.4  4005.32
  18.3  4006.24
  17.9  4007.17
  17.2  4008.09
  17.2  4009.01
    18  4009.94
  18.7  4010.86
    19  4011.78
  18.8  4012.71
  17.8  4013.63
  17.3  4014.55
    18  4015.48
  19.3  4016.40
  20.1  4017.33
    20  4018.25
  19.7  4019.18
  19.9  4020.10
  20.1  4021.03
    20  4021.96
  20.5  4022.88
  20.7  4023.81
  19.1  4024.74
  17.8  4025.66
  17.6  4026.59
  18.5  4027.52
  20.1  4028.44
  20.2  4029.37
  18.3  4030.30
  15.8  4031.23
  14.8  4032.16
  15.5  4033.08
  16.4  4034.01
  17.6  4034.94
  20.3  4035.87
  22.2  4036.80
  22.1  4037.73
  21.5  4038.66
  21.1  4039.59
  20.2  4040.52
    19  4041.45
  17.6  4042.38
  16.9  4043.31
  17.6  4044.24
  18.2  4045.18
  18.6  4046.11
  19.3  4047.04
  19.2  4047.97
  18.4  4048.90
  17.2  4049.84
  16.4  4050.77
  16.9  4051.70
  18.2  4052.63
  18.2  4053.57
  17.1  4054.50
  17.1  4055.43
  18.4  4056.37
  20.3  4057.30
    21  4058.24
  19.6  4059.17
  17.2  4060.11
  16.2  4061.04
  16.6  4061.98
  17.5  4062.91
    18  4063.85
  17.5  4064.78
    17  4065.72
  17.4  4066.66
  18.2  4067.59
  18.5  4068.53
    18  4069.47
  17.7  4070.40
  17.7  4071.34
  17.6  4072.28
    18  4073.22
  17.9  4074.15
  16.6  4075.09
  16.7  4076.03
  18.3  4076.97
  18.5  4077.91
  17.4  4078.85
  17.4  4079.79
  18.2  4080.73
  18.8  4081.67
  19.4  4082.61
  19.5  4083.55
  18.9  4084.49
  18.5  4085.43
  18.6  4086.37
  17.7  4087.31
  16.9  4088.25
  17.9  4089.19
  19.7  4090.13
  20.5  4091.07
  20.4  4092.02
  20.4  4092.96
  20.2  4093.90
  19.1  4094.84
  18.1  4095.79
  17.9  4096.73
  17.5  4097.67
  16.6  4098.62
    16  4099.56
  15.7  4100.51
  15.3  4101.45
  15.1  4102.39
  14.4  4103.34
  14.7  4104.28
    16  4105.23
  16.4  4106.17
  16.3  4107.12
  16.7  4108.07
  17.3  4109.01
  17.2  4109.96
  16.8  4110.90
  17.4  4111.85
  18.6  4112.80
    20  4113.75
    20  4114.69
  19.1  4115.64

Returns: 2.04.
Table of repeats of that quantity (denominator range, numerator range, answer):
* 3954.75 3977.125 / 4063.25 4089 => 2.17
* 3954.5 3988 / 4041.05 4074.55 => 1.75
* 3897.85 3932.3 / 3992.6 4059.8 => 1.83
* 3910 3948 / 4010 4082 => 2.06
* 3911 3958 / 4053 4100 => 1.93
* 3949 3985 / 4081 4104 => 1.80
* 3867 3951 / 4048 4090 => 1.97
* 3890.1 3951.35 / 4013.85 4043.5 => 1.98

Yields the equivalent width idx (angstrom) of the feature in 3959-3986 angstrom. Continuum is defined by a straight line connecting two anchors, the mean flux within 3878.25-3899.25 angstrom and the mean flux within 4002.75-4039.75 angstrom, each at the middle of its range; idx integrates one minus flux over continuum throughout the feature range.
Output 9.7 angstrom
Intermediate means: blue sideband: 10.3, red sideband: 18.8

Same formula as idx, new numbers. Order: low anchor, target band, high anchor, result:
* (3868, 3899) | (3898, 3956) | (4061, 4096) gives 6.3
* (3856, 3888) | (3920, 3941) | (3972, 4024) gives 8.3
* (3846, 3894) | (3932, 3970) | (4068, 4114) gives 9.8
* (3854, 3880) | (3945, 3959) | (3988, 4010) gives 2.1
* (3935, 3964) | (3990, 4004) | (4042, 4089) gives -4.1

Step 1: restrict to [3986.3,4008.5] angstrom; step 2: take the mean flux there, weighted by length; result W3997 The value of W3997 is 17.5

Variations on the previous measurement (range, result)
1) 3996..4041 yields 18.5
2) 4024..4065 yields 18.4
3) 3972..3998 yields 15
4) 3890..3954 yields 10.3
